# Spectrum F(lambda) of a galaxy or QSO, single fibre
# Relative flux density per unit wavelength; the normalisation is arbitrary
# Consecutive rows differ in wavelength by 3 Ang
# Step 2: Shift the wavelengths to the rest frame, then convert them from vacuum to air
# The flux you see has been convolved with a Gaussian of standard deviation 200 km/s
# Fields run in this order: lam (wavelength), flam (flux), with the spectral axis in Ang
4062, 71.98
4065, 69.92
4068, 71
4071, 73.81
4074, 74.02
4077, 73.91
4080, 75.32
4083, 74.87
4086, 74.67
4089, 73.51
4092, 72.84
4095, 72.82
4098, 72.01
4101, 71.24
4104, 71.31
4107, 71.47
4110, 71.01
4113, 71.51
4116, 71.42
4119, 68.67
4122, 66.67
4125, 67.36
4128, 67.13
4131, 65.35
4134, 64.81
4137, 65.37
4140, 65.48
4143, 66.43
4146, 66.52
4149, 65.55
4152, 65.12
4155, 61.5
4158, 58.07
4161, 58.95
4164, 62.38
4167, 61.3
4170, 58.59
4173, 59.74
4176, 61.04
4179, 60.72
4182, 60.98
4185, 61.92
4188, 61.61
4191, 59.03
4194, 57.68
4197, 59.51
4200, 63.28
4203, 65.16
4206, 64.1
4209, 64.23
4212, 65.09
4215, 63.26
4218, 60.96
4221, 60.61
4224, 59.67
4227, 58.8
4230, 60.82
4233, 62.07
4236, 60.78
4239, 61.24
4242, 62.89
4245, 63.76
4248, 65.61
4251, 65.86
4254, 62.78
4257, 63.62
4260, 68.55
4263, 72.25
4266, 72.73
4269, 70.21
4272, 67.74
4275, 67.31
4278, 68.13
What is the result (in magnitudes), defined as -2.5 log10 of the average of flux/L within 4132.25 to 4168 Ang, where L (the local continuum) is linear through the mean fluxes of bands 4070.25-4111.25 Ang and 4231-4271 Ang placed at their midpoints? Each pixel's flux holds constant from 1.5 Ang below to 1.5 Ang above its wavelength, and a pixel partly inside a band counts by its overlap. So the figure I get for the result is 0.11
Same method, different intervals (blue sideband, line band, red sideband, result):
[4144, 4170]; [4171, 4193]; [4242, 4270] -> 0.05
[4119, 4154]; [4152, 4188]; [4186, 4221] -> 0.06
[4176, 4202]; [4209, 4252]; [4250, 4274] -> 0.04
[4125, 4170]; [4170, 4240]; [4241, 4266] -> 0.06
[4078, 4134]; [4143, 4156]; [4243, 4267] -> 0.08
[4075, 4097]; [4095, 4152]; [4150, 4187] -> 0.00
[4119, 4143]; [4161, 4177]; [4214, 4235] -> 0.06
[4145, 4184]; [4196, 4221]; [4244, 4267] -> 0.02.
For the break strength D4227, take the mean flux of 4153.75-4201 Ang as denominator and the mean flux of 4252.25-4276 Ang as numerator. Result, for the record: 1.13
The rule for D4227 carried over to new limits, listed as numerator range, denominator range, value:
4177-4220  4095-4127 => 0.88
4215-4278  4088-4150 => 0.93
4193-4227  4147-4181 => 1.01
